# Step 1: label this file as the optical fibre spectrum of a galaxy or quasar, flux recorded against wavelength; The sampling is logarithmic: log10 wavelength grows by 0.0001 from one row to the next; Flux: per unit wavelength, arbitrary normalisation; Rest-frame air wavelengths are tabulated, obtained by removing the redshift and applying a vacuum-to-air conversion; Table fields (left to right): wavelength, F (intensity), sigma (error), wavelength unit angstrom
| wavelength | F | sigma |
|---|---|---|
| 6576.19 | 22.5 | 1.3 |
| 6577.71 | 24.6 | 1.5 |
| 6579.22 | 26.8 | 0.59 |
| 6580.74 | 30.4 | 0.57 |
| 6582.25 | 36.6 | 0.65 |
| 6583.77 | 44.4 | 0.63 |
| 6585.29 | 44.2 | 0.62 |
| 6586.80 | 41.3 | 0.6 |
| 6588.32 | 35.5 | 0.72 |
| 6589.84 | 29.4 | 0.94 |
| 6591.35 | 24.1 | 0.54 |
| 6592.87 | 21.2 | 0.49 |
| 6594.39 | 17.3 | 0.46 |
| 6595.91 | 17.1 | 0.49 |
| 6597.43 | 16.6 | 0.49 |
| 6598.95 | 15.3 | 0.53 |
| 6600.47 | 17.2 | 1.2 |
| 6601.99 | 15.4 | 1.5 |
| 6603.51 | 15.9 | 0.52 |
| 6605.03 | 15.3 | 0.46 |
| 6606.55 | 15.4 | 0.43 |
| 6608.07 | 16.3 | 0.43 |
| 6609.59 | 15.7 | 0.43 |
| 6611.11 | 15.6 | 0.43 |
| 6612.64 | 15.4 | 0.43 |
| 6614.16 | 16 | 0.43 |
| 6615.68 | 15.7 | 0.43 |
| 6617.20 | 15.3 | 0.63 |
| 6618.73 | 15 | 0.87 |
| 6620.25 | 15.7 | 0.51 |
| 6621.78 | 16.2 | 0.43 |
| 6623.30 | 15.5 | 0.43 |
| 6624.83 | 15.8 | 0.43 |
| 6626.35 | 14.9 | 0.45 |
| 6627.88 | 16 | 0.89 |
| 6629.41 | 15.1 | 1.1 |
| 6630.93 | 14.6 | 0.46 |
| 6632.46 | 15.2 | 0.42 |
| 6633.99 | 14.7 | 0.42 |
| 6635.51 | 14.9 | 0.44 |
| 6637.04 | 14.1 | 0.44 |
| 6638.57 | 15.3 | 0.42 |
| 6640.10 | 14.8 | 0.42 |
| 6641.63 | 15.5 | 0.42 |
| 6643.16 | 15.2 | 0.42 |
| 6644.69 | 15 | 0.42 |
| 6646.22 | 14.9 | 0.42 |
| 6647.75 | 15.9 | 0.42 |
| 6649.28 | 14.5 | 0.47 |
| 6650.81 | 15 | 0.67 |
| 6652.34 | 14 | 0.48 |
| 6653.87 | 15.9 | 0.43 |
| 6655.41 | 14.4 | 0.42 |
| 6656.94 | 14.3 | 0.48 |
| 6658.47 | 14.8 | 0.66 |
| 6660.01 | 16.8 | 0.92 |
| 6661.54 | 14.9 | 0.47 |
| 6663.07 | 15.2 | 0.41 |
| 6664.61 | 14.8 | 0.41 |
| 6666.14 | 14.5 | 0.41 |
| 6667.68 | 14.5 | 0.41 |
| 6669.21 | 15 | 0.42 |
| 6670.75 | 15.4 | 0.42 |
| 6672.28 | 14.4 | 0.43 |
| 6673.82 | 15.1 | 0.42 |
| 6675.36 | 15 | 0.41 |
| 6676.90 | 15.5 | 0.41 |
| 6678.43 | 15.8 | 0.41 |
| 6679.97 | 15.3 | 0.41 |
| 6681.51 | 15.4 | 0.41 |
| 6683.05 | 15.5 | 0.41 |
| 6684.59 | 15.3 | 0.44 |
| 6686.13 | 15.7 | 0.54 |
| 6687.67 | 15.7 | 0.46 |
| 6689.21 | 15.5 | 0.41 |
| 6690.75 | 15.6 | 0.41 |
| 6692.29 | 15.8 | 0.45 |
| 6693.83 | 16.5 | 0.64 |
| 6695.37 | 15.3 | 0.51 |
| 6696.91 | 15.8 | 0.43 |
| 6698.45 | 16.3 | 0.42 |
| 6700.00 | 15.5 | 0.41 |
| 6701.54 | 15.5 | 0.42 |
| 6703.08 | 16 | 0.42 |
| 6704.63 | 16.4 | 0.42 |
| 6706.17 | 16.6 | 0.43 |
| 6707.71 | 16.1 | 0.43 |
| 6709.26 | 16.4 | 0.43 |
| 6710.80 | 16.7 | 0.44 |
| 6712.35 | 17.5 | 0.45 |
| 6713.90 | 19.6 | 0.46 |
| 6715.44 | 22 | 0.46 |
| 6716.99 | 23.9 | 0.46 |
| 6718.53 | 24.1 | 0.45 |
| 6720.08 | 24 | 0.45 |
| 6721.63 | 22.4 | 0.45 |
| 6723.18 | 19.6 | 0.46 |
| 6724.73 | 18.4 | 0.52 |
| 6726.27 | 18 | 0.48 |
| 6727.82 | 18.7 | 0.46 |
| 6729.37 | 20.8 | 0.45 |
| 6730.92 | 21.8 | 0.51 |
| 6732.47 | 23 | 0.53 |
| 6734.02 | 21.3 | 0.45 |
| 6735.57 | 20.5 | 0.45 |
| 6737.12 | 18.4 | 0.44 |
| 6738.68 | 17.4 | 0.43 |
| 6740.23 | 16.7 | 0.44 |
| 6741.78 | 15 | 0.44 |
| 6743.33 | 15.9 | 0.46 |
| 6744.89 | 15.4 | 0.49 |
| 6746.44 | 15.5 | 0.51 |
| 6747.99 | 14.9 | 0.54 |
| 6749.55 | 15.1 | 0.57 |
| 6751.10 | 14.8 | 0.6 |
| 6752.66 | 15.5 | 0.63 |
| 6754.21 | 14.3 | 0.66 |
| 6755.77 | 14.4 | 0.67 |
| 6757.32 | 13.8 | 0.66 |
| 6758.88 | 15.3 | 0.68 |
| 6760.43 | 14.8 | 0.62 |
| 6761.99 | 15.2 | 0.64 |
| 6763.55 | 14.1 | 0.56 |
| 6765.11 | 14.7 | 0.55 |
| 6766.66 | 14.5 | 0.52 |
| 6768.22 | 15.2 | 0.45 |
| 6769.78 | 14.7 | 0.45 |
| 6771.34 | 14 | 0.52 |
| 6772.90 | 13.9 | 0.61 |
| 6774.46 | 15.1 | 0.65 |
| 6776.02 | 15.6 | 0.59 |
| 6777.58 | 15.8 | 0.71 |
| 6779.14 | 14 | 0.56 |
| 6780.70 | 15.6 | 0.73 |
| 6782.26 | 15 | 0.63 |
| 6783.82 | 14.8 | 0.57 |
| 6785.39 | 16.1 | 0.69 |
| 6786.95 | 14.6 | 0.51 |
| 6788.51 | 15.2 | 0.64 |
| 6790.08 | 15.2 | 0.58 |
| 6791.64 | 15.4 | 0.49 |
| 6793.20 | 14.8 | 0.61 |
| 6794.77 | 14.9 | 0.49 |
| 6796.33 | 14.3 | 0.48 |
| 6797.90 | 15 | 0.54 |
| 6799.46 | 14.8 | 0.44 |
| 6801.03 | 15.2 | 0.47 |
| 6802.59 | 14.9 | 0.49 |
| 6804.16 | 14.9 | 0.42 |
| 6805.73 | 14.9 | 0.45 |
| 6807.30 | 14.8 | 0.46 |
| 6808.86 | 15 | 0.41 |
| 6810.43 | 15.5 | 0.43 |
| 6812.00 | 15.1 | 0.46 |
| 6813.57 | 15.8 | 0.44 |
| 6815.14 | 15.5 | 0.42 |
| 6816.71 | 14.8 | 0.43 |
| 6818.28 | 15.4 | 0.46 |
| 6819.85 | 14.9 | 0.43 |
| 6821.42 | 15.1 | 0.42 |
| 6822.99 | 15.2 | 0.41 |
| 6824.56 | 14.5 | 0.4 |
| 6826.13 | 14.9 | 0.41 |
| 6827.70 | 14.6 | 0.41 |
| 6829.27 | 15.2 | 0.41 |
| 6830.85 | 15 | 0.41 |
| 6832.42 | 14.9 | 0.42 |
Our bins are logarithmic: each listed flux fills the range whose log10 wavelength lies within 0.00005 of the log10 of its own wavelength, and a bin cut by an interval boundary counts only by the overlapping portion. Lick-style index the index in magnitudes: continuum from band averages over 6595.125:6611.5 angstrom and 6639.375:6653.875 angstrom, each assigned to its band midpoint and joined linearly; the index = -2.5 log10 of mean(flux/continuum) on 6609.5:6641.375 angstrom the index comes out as 0.01 mag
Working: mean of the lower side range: 16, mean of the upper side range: 15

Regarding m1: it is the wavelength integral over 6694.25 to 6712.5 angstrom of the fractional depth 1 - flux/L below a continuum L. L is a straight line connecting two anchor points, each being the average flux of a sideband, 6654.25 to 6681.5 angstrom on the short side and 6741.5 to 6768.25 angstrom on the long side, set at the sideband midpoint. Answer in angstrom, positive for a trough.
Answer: -1.4 angstrom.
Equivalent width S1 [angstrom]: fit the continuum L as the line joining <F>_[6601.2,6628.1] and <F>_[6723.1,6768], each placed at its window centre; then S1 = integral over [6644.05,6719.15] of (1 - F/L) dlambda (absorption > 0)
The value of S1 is 0.9 angstrom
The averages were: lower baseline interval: 15.6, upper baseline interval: 16.8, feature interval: 16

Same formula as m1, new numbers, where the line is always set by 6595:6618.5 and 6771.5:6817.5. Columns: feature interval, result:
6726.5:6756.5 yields -4.1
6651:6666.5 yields 0.7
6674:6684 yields 0.1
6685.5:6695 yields -0.2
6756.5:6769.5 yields 0.4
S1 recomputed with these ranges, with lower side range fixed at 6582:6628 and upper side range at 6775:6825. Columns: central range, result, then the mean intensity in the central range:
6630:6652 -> 5.2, 15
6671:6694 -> 3.7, 15.4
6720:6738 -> -3.5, 20.4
